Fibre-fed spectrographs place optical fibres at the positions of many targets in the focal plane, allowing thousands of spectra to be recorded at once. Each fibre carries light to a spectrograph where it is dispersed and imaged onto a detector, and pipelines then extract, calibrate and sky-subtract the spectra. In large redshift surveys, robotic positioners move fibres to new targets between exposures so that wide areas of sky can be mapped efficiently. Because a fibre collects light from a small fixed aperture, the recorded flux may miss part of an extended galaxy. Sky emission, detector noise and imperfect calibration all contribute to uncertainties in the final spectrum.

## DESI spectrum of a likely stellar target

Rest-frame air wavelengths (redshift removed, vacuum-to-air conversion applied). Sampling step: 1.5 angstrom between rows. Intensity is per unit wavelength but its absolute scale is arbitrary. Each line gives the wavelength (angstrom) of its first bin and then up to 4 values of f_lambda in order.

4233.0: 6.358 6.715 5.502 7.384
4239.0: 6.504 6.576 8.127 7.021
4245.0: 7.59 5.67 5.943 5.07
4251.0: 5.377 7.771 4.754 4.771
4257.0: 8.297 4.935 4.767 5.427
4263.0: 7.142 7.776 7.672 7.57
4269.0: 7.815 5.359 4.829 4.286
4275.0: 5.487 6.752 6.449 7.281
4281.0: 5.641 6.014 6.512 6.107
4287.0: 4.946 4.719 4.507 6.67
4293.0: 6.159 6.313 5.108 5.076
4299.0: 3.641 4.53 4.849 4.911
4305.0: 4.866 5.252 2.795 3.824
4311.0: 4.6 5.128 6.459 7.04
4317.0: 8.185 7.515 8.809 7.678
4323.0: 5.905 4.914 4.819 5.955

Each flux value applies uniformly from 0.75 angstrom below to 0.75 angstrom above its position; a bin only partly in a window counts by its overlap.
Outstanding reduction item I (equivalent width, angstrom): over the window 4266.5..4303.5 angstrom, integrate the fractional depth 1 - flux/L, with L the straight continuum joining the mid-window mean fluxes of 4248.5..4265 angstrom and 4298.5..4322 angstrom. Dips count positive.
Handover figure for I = 0.71 angstrom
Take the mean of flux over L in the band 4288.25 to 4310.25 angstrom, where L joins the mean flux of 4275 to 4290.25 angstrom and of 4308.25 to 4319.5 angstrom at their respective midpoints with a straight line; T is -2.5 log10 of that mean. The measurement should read 0.218 mag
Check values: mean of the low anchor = 5.92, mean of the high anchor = 6.02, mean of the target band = 4.89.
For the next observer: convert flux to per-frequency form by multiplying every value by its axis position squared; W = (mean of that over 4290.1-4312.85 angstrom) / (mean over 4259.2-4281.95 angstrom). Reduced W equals 0.79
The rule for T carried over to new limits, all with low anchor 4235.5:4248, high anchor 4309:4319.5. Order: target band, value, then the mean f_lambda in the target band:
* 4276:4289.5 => 0.080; 6.01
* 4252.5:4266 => 0.078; 6.18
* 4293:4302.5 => 0.256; 5.02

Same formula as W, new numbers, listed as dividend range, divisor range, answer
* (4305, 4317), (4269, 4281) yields 0.90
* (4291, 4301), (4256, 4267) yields 0.83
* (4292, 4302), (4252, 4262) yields 0.91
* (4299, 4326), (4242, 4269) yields 0.90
